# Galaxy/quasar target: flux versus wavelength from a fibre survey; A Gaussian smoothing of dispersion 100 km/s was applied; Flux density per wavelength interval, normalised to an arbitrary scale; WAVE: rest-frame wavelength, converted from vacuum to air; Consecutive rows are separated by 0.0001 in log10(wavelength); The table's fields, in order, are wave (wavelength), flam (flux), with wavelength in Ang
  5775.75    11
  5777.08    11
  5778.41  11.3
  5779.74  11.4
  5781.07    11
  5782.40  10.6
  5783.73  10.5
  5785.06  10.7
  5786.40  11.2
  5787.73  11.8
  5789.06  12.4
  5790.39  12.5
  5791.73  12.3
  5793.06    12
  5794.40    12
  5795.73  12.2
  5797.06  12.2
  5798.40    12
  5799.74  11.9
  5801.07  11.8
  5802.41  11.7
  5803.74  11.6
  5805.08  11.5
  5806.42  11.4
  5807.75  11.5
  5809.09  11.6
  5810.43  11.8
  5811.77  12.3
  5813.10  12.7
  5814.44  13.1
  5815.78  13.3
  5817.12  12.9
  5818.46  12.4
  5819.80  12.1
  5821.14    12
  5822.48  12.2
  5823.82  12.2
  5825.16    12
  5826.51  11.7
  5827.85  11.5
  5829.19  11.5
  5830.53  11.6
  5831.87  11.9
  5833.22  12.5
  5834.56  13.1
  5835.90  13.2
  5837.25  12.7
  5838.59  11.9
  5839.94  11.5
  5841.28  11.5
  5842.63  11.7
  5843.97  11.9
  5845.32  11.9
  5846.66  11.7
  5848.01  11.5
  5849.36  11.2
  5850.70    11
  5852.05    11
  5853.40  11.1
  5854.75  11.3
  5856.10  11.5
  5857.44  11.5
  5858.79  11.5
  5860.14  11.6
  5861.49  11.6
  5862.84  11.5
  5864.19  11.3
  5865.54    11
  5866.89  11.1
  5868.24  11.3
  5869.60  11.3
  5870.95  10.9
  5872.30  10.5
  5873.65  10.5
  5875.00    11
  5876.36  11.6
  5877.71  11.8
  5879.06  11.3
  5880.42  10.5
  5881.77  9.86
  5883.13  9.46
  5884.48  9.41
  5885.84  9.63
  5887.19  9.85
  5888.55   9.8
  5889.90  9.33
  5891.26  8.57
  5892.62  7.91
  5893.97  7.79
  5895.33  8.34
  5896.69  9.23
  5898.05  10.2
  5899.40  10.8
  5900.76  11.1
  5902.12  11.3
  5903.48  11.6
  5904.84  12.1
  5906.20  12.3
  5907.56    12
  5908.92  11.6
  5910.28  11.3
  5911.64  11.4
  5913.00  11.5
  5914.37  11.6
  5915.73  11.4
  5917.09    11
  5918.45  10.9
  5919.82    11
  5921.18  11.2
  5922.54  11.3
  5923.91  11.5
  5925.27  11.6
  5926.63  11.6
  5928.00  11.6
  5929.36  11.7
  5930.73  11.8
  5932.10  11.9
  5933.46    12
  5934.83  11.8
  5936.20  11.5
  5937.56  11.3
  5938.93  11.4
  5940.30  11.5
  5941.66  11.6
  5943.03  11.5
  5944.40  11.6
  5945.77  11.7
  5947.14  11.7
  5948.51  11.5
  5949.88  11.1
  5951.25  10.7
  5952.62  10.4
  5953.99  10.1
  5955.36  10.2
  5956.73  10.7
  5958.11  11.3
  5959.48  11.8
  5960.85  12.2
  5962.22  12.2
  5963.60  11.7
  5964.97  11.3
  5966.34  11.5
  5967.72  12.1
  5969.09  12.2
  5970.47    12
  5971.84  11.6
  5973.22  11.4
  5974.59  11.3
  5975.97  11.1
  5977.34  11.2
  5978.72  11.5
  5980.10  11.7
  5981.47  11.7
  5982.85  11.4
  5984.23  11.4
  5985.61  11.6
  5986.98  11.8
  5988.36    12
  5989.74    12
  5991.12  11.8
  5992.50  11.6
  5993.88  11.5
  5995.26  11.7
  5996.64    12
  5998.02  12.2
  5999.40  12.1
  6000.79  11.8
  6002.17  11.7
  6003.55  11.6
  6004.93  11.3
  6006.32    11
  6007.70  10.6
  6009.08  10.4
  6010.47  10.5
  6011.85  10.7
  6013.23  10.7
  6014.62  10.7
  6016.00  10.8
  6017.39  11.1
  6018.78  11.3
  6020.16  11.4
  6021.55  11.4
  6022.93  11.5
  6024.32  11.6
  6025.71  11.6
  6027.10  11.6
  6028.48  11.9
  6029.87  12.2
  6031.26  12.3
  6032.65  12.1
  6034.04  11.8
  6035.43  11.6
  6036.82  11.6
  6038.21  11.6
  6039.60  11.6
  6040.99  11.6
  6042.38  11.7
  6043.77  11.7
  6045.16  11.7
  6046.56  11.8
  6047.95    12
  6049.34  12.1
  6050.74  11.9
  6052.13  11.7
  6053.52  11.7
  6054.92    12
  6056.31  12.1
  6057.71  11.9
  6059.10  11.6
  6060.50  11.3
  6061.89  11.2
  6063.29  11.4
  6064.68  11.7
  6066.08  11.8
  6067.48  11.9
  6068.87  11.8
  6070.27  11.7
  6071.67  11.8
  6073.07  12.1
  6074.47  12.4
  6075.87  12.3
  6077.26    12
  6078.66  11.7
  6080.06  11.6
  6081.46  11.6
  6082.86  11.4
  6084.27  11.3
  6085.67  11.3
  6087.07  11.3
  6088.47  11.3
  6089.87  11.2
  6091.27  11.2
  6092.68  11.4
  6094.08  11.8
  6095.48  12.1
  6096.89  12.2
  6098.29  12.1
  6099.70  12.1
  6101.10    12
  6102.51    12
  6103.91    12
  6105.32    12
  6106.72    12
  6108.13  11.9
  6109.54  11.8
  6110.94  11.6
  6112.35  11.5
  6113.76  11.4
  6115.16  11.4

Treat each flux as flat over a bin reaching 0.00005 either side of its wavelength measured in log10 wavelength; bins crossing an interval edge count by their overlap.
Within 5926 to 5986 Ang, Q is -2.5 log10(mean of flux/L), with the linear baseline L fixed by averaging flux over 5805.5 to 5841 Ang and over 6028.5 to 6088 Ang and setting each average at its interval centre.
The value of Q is 0.043 mag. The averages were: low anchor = 12.2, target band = 11.5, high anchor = 11.8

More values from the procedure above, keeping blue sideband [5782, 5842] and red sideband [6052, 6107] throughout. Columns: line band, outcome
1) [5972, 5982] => 0.04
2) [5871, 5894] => 0.19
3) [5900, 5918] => 0.03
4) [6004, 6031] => 0.06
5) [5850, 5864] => 0.05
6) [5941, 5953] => 0.05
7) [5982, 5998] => 0.01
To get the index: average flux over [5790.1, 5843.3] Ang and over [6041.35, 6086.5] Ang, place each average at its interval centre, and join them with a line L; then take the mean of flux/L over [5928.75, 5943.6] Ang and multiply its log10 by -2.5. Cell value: 0.03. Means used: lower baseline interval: 12.1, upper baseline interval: 11.8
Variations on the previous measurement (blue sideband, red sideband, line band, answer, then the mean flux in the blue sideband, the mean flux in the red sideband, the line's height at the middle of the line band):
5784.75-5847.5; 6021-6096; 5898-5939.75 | 0.04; 12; 11.7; 11.9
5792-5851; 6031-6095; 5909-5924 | 0.06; 12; 11.7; 11.9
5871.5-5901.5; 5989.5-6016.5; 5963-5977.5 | -0.06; 9.94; 11.3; 10.9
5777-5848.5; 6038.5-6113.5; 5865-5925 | 0.11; 11.9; 11.7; 11.9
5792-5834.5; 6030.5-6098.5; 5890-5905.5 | 0.21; 12.1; 11.7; 11.9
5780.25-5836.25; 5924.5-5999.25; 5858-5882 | 0.06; 12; 11.5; 11.8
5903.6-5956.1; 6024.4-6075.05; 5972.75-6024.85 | 0.02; 11.4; 11.8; 11.6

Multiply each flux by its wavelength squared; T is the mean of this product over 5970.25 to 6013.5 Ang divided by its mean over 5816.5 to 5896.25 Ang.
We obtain 1.1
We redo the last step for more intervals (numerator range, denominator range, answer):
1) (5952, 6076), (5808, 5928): 1.08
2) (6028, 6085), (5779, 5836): 1.07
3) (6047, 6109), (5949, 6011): 1.06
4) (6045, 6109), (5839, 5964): 1.13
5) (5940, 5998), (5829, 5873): 1.03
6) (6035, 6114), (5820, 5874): 1.09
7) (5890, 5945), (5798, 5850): 0.95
